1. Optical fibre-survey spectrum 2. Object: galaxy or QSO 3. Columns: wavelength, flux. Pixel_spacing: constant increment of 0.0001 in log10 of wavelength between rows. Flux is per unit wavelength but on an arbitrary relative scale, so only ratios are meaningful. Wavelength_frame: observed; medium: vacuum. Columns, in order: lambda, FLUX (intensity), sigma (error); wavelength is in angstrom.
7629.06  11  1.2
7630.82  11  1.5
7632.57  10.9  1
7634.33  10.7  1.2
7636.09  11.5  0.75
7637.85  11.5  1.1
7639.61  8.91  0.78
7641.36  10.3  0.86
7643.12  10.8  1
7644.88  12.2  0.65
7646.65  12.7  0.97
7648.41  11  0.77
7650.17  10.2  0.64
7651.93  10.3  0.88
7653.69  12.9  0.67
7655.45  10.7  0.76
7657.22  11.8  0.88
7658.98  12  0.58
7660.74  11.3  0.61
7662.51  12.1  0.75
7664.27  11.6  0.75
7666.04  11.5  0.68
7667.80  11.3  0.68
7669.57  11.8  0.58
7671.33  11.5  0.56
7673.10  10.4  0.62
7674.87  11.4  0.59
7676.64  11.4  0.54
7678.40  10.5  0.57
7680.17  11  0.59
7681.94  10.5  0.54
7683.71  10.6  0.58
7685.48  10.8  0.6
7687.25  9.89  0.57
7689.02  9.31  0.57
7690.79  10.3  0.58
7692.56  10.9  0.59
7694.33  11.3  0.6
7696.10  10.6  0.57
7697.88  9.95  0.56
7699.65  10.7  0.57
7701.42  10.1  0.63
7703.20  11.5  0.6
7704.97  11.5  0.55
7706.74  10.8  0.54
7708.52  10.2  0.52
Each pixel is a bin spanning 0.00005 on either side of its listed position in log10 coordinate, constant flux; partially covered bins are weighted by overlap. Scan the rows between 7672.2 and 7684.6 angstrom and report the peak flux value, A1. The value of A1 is 11.4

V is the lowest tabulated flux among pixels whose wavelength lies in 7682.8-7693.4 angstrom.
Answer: 9.31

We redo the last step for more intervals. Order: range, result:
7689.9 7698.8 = 9.95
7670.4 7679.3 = 10.4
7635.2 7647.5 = 8.91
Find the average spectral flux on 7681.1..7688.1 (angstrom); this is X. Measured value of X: 10.4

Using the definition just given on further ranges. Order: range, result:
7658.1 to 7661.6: 11.7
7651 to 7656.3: 11.3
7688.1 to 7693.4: 10.2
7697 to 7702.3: 10.3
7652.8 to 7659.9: 11.9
